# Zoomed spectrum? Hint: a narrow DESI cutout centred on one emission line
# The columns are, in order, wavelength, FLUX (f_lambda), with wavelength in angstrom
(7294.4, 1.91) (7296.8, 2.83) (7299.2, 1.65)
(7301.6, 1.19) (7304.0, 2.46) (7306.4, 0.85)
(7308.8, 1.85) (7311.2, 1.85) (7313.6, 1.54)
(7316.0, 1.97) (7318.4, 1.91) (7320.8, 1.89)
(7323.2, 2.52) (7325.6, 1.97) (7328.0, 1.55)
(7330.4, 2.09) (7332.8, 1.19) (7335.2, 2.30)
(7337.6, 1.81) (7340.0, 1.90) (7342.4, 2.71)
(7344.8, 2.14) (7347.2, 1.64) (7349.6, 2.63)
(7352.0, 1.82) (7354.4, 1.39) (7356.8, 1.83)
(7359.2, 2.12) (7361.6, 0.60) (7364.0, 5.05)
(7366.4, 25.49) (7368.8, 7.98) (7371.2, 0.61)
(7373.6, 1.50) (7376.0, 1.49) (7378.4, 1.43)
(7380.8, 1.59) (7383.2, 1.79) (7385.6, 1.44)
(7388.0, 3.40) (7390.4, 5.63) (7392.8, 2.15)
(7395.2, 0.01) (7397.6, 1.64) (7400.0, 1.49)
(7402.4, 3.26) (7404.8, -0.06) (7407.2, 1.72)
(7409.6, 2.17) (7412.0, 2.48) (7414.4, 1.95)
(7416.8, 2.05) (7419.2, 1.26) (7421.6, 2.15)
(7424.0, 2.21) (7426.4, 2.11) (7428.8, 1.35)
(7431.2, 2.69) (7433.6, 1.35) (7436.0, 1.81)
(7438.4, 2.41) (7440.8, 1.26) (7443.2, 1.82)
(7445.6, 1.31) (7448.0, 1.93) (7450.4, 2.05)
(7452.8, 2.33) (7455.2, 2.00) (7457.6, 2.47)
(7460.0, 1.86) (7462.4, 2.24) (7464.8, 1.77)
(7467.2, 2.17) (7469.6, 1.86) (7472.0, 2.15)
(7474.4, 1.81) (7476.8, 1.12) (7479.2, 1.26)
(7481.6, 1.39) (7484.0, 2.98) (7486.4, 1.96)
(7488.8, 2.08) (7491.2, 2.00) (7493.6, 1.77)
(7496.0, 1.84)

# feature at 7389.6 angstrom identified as [N II] 6583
